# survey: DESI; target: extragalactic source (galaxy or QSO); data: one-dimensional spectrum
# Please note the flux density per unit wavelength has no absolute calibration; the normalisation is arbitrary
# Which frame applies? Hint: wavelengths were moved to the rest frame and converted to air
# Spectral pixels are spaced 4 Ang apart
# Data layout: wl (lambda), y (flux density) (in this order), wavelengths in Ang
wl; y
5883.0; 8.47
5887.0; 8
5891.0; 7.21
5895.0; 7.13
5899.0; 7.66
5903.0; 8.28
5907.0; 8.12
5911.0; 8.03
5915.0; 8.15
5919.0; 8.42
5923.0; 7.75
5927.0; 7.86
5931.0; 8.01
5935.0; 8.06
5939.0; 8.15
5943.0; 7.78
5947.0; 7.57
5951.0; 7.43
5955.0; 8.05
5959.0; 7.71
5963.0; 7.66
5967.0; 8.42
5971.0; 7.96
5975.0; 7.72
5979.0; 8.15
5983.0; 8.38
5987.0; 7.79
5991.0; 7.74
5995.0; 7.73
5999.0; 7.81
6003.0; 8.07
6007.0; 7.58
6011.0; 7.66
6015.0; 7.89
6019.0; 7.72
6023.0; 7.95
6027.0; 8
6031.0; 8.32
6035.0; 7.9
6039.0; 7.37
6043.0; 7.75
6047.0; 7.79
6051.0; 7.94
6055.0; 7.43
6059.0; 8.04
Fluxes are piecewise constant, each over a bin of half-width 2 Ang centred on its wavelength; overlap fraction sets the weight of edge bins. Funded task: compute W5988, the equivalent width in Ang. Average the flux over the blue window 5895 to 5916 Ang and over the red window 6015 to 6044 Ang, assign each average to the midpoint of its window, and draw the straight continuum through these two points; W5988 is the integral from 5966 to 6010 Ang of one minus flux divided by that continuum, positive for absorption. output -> -0.16 Ang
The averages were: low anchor 7.96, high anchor 7.86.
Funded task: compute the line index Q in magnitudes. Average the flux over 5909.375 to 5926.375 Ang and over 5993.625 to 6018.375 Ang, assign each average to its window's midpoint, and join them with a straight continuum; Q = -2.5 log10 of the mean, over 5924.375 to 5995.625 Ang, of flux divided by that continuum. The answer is 0.00 mag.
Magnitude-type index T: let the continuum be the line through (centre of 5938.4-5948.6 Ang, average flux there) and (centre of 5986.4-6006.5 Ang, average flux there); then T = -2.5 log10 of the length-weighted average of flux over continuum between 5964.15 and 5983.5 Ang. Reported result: -0.038 mag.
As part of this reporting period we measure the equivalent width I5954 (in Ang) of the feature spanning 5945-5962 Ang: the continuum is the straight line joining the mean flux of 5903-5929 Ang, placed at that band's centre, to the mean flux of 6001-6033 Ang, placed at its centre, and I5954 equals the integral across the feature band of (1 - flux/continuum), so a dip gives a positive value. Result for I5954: 0.7 Ang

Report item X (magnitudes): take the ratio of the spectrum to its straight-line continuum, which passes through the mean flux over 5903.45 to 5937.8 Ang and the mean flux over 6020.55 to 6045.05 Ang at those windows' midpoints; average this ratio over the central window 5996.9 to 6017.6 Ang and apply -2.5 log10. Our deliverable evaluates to 0.02 mag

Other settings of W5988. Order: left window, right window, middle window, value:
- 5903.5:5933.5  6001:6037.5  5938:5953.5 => 0.6 Ang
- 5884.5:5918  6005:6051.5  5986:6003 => 0.1 Ang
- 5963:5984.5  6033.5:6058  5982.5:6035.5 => 0.1 Ang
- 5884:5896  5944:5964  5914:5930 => -0.9 Ang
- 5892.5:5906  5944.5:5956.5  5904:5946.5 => -1.8 Ang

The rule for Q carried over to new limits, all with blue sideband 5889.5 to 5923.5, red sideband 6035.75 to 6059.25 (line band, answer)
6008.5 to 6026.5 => -0.010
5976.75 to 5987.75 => -0.048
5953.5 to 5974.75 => -0.018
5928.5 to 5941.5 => -0.029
